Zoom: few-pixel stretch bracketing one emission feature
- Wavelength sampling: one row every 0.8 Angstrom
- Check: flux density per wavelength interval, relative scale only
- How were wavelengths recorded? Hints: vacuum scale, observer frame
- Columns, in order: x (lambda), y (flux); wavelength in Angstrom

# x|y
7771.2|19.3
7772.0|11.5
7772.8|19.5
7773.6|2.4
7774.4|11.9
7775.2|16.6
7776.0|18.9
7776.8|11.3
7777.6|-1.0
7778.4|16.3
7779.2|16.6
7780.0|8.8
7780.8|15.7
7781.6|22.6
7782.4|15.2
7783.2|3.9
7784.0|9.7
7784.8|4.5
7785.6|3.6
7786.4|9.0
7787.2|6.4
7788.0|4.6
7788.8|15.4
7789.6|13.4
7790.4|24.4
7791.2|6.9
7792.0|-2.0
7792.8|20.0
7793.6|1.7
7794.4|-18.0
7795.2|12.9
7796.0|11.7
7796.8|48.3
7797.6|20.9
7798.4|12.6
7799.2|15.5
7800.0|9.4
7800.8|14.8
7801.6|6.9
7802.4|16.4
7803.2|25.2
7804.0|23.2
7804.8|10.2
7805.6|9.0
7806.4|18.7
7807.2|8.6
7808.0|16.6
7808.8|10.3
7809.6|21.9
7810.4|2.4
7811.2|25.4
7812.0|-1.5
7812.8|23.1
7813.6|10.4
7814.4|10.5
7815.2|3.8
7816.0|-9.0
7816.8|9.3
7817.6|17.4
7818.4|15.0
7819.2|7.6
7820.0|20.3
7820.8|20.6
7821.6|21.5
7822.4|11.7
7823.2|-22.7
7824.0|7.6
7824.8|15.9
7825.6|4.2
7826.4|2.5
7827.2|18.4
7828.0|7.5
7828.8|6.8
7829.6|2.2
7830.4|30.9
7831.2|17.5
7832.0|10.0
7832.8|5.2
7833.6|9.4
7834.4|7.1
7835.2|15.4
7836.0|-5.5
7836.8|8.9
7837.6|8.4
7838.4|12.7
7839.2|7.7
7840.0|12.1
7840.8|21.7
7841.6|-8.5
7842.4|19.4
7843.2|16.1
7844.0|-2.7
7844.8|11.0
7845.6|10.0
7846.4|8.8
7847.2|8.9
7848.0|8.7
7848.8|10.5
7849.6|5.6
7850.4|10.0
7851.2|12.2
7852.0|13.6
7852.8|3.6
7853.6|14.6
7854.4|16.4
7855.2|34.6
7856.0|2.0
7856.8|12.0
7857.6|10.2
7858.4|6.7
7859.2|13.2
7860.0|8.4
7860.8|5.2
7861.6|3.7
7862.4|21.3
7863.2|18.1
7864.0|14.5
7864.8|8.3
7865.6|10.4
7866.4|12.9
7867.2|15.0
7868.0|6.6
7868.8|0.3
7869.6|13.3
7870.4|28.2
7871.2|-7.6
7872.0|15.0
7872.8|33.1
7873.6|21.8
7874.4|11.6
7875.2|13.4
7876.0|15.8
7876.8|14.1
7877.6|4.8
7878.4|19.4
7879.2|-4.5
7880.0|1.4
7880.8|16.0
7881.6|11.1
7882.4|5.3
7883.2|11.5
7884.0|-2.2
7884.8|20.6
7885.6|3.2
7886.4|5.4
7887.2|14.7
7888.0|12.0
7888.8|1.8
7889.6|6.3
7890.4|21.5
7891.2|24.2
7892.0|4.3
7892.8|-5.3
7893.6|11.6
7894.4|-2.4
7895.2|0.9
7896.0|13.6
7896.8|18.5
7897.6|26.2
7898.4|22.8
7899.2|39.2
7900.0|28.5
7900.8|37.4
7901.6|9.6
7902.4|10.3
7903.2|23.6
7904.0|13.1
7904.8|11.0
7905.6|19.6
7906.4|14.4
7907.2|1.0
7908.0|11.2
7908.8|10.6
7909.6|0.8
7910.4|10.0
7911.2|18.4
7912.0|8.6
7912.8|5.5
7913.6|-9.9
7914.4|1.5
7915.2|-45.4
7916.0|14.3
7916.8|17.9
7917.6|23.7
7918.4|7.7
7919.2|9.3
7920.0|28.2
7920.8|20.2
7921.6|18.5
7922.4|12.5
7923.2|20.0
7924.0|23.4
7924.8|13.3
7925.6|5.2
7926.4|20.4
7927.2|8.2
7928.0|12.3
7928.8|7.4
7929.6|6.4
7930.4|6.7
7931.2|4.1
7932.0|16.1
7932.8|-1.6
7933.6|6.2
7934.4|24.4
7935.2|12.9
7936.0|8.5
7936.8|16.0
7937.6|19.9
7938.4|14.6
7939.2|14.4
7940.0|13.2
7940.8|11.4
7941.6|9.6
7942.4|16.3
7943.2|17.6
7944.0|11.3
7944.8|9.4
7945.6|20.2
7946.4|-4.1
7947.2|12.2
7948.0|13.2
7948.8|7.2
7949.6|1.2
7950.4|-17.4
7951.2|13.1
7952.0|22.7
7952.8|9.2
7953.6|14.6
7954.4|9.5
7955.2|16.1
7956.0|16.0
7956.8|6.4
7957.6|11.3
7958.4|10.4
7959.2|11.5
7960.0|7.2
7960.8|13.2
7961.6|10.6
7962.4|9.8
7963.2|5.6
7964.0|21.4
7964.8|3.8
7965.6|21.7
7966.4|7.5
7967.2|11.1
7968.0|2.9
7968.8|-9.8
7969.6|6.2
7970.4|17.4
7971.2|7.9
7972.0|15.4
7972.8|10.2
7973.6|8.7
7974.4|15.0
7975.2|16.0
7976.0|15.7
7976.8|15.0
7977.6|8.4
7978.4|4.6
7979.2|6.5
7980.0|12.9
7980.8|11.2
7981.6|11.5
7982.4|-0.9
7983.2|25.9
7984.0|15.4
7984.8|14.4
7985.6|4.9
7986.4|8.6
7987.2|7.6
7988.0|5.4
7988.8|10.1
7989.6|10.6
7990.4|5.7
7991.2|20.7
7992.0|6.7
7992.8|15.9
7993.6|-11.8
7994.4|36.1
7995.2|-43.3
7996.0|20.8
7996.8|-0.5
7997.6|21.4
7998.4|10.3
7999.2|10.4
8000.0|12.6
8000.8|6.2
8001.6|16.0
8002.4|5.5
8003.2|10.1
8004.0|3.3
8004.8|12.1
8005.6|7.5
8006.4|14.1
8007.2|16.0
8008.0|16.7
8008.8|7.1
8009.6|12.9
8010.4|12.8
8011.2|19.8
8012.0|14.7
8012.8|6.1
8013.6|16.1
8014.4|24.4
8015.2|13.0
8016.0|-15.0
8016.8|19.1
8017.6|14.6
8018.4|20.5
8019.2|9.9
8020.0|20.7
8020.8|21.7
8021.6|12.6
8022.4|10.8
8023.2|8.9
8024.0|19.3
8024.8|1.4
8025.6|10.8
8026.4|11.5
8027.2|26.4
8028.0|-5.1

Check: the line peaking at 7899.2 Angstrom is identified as H-gamma 4340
